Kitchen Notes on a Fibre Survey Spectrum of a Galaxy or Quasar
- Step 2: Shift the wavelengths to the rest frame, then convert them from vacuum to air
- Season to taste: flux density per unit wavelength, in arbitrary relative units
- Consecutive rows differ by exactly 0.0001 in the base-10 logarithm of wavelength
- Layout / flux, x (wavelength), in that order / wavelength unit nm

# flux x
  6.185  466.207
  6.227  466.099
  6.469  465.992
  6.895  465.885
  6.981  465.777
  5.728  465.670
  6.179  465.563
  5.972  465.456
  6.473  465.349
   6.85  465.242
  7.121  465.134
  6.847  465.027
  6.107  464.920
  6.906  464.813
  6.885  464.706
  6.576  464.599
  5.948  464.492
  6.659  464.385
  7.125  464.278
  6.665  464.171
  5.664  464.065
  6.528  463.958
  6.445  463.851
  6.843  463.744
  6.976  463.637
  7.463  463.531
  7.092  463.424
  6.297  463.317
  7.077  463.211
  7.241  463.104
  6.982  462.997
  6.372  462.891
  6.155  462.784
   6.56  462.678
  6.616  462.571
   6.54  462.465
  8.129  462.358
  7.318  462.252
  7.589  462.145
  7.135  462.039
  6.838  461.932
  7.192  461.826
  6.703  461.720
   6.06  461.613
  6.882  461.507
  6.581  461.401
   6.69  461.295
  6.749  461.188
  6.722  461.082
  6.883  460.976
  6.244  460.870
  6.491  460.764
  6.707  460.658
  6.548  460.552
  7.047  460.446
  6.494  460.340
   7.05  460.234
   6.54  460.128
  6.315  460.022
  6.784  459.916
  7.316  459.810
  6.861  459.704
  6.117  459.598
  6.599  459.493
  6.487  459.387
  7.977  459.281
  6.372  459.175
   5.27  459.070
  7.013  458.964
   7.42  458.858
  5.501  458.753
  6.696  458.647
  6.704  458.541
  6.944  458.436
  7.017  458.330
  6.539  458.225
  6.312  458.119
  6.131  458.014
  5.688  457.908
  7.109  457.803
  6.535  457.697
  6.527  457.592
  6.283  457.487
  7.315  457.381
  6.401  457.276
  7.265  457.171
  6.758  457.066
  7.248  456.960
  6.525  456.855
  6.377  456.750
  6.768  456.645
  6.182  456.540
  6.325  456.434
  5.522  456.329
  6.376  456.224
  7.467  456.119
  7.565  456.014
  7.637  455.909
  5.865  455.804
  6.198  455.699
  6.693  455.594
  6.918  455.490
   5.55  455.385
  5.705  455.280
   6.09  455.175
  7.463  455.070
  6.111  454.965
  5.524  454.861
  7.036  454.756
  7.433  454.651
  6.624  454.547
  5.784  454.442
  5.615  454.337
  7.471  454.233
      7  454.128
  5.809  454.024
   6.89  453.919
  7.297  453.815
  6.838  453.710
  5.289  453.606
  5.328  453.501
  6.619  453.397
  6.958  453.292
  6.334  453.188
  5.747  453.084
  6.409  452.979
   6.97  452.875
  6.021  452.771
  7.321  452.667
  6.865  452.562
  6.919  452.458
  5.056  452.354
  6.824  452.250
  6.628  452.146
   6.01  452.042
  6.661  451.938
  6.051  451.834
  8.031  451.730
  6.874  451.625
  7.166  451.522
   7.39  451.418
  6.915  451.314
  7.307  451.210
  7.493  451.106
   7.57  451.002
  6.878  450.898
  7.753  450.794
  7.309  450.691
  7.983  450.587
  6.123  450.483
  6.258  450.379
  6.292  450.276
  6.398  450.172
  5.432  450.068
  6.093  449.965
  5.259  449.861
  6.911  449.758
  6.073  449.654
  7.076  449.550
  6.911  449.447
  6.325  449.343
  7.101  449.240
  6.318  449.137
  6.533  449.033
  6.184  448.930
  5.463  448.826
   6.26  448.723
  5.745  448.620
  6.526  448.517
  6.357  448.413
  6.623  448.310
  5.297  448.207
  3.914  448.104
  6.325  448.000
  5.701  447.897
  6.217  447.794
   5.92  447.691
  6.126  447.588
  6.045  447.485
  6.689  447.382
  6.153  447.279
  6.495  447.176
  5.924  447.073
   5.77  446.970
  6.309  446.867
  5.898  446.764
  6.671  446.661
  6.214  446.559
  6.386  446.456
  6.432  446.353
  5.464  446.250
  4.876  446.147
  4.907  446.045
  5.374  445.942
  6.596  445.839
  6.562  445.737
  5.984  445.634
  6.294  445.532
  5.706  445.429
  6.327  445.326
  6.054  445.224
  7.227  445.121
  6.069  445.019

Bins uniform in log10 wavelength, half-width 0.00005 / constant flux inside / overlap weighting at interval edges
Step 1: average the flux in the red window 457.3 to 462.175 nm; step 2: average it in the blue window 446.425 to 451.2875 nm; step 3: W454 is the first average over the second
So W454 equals 1.0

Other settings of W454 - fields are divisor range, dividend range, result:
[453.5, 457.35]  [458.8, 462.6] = 1.04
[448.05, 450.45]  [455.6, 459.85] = 1.08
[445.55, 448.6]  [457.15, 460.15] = 1.10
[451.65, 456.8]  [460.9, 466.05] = 1.03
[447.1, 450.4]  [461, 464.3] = 1.11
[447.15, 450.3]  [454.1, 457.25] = 1.07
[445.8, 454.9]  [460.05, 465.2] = 1.06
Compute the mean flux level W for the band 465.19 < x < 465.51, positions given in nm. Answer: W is 6.44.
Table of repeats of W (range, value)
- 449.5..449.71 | 6.55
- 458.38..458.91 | 6.65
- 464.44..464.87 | 6.58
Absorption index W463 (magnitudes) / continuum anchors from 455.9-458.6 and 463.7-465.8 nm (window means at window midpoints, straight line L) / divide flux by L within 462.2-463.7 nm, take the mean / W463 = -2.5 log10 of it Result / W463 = -0.06 mag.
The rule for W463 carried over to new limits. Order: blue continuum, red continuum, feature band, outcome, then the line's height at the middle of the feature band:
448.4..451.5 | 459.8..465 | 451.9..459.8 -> 0.02 mag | 6.68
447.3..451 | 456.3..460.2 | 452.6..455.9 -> 0.01 mag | 6.47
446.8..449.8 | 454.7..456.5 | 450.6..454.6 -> -0.06 mag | 6.35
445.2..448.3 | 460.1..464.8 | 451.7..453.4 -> -0.05 mag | 6.26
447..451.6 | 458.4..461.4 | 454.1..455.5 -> 0.02 mag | 6.55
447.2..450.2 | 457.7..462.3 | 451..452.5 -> -0.09 mag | 6.29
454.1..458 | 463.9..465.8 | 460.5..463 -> -0.04 mag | 6.52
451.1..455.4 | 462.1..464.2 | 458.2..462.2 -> 0.01 mag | 6.75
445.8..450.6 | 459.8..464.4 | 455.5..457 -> -0.02 mag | 6.5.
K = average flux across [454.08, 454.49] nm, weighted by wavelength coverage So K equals 6.47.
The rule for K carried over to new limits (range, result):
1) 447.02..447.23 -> 6.2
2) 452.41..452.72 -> 7.03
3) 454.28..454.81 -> 6.51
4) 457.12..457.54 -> 6.82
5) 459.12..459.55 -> 6.85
